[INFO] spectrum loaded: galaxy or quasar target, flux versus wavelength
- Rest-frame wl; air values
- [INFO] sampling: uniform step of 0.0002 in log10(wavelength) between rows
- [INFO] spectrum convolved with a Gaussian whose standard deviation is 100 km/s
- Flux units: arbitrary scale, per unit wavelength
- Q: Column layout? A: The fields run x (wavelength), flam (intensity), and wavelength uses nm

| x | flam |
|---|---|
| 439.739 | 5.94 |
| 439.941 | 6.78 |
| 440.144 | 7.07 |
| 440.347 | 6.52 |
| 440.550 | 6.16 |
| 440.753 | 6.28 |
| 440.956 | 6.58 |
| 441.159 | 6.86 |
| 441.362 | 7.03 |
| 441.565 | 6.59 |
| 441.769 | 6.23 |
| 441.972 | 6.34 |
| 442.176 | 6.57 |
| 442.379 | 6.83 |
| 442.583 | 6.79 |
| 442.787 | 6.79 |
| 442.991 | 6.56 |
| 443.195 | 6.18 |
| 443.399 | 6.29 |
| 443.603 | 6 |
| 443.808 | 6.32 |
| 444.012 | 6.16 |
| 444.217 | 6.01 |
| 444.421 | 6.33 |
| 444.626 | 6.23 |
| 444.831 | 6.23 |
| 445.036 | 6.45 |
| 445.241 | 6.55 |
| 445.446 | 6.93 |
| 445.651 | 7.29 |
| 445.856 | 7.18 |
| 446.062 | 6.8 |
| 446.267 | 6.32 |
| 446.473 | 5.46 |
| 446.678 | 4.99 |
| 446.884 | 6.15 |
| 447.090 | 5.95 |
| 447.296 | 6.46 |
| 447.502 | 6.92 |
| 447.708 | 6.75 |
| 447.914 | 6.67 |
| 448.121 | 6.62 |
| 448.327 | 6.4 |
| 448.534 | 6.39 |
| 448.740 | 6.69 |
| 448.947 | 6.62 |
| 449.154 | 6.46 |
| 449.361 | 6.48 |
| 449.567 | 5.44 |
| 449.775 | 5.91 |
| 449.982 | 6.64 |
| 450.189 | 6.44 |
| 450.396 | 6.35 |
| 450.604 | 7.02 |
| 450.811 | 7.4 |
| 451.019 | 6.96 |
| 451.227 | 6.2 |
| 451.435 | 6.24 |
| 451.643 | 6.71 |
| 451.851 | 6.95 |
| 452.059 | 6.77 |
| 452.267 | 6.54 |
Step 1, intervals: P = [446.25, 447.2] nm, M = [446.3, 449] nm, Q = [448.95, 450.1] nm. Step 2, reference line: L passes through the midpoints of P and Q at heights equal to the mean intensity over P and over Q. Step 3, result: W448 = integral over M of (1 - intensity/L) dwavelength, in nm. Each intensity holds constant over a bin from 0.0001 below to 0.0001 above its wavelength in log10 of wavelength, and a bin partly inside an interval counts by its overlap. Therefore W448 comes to -0.19 nm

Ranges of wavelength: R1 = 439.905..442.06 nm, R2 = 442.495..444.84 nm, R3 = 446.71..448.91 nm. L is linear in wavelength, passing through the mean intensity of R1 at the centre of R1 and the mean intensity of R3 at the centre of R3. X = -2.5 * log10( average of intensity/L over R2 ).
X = 0.03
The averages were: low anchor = 6.58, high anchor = 6.45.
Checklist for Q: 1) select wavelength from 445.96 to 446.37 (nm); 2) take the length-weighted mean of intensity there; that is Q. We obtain 6.56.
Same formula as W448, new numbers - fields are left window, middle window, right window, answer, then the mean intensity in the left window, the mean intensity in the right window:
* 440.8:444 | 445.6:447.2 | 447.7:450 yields 0.05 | 6.52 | 6.4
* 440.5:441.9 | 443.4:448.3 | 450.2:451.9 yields 0.18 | 6.54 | 6.7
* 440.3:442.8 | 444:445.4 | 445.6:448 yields 0.03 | 6.58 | 6.39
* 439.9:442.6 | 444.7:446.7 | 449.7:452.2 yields 0.04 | 6.61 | 6.64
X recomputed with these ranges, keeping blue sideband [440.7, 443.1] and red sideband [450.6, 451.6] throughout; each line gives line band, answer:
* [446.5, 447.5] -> 0.12 mag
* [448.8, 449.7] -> 0.08 mag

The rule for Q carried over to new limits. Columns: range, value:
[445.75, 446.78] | 6.16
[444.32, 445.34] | 6.35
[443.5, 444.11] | 6.16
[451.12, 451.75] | 6.38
